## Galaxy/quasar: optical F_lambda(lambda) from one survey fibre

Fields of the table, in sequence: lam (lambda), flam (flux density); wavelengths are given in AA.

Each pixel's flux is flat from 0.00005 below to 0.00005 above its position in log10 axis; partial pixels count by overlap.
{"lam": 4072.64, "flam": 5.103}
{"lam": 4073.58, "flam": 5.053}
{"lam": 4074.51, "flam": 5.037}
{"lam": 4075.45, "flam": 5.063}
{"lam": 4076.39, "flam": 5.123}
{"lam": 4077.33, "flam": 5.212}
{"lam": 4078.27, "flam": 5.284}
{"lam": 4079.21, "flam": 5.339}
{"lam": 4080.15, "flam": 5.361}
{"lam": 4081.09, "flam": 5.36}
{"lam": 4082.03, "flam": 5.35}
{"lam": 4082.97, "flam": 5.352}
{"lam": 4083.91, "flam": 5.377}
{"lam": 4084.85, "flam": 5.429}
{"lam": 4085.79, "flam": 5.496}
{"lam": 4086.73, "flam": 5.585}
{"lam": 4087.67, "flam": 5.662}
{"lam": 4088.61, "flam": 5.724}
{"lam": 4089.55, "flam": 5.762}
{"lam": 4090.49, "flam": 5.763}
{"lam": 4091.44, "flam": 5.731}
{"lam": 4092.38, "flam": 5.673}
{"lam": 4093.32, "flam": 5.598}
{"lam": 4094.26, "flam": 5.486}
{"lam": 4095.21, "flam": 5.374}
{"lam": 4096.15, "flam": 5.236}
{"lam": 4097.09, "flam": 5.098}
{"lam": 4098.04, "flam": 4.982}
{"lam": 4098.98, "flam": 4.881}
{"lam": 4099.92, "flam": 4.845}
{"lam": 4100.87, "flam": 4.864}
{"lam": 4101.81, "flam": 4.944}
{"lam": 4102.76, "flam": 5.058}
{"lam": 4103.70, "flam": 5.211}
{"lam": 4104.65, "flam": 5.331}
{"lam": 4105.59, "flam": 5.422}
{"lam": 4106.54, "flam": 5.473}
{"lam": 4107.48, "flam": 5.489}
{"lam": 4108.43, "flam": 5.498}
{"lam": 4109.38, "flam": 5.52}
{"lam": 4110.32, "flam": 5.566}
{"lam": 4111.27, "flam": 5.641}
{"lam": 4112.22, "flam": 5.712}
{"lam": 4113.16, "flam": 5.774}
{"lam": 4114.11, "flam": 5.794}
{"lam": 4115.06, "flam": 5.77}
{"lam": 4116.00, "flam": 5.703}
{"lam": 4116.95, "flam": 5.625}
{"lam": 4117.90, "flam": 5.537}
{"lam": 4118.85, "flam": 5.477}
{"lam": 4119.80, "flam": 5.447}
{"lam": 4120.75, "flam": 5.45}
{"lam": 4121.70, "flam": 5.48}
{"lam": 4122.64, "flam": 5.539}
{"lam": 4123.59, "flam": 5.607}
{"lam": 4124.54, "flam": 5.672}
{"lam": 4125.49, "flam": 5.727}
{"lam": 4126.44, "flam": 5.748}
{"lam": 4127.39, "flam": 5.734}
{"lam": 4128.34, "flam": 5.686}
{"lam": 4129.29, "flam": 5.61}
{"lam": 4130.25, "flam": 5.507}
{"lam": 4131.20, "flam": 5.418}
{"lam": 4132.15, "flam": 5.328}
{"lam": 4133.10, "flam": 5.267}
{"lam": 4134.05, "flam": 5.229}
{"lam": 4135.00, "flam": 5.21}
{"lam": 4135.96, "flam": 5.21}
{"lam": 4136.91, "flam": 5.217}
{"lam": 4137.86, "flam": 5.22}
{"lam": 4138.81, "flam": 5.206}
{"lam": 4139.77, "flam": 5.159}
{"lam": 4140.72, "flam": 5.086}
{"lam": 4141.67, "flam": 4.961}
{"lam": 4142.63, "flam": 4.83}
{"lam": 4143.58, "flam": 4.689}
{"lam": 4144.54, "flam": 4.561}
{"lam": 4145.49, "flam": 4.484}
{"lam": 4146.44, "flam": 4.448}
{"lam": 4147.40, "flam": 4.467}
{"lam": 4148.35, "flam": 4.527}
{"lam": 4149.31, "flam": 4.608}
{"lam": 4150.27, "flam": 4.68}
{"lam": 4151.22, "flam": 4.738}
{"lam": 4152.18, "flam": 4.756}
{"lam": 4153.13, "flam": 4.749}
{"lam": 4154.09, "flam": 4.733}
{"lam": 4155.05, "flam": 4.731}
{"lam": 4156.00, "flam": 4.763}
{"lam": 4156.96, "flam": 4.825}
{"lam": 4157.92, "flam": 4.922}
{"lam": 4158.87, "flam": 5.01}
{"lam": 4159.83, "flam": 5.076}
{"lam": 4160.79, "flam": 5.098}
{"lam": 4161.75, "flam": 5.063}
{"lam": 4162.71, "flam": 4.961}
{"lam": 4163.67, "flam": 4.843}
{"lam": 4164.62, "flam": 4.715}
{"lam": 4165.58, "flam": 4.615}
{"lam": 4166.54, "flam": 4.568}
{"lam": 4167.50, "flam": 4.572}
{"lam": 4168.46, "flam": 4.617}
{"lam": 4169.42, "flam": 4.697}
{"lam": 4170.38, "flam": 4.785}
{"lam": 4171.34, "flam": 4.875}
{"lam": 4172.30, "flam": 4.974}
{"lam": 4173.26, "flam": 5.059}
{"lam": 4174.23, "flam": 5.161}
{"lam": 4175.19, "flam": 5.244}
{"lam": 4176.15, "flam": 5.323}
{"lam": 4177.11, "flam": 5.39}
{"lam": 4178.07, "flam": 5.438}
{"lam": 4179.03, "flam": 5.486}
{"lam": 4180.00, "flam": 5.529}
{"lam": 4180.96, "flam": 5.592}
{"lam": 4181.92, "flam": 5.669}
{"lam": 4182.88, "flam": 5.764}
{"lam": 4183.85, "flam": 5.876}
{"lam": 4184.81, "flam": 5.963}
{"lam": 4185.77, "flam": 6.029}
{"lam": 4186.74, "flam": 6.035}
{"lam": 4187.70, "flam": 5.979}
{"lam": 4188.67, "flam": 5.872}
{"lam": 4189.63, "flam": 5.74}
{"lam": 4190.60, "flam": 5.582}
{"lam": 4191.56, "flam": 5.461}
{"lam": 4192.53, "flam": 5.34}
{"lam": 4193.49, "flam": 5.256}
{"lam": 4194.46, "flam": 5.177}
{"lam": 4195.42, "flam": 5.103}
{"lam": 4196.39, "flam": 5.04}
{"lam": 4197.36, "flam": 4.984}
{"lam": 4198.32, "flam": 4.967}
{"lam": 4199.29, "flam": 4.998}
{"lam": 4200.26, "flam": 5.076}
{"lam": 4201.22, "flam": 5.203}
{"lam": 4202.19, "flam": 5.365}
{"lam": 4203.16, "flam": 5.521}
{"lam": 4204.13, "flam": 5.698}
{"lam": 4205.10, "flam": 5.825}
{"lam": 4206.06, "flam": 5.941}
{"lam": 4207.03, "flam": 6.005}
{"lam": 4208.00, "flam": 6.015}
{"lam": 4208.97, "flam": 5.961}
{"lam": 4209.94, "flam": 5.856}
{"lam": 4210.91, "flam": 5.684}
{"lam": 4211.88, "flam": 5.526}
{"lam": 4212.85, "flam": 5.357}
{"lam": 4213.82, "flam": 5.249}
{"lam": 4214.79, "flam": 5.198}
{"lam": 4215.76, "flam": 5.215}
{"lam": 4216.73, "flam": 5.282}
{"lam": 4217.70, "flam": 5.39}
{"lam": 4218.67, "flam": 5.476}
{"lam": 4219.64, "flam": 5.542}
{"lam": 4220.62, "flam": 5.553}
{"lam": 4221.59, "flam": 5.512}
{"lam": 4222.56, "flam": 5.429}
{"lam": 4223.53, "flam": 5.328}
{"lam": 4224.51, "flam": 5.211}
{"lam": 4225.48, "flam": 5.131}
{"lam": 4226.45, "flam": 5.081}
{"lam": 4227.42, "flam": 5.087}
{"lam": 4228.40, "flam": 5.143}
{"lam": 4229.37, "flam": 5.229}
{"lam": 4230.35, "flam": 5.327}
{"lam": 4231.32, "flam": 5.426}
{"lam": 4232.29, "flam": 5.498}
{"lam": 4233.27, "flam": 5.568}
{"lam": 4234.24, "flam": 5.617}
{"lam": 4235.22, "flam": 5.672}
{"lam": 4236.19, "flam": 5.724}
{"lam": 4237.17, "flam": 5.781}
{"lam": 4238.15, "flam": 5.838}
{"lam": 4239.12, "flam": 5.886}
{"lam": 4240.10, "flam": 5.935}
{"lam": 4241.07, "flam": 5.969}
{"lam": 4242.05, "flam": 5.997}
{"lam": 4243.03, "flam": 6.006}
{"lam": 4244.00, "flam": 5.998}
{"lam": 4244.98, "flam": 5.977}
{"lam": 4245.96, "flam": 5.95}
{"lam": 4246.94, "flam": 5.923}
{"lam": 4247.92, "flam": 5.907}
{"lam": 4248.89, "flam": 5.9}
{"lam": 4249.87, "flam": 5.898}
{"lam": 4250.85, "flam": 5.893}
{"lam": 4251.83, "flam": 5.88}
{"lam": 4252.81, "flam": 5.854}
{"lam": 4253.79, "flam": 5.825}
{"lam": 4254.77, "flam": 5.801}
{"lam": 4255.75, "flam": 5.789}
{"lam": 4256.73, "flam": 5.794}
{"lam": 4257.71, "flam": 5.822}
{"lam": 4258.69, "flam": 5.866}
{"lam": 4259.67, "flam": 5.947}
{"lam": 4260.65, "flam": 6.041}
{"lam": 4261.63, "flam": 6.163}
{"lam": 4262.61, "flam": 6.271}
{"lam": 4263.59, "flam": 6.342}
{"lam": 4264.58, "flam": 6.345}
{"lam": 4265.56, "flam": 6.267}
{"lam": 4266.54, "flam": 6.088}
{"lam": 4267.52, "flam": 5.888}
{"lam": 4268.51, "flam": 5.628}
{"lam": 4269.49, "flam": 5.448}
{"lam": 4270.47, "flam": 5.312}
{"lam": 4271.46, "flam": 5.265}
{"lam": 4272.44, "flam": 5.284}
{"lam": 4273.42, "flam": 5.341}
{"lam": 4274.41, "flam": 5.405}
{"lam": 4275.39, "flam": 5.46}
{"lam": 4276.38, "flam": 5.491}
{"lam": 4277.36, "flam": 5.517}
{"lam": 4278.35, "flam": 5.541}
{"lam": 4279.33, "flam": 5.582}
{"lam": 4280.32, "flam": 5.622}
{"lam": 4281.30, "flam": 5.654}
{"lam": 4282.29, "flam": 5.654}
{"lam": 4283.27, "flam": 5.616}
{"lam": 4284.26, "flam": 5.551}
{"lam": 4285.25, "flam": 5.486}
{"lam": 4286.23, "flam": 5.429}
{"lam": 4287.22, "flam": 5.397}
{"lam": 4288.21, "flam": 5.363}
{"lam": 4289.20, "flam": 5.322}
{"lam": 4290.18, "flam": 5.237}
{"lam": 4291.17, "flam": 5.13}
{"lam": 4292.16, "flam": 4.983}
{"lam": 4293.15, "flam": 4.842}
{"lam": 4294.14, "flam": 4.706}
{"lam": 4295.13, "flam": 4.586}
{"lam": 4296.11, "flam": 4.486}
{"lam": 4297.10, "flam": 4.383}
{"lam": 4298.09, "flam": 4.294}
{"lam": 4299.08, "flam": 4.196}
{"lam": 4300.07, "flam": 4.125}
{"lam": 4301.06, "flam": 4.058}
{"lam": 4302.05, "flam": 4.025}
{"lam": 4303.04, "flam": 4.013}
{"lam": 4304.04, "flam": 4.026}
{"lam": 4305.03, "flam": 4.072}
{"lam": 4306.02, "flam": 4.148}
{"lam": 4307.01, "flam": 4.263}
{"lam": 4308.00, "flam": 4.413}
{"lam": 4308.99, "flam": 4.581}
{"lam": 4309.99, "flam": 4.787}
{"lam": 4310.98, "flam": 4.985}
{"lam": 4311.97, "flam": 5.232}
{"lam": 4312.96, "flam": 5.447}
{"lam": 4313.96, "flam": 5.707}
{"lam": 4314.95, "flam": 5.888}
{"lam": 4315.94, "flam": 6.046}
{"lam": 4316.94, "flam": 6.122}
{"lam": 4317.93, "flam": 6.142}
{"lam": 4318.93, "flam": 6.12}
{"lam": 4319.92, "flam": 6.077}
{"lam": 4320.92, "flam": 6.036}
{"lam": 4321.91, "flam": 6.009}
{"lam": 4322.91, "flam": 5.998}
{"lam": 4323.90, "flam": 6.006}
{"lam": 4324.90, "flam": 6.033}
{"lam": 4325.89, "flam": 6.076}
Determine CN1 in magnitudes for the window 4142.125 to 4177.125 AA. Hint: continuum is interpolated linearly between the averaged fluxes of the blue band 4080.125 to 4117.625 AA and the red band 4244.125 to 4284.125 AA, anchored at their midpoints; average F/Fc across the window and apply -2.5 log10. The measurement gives 0.16 mag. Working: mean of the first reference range 5.44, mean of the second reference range 5.78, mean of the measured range 4.81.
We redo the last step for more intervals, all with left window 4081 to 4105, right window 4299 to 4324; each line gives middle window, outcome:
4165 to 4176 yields 0.09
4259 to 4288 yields -0.11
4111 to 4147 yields -0.01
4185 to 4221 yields -0.06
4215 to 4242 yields -0.06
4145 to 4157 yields 0.14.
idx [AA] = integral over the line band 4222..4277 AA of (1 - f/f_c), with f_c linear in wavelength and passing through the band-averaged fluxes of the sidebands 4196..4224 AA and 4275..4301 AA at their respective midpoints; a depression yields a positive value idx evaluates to -4.5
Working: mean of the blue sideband 5.46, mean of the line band 5.71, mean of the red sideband 5.12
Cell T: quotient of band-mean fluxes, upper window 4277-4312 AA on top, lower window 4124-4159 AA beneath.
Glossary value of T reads 1.0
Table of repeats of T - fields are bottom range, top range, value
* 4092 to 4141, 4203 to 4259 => 1.04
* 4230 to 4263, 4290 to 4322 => 0.84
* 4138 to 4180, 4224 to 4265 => 1.18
